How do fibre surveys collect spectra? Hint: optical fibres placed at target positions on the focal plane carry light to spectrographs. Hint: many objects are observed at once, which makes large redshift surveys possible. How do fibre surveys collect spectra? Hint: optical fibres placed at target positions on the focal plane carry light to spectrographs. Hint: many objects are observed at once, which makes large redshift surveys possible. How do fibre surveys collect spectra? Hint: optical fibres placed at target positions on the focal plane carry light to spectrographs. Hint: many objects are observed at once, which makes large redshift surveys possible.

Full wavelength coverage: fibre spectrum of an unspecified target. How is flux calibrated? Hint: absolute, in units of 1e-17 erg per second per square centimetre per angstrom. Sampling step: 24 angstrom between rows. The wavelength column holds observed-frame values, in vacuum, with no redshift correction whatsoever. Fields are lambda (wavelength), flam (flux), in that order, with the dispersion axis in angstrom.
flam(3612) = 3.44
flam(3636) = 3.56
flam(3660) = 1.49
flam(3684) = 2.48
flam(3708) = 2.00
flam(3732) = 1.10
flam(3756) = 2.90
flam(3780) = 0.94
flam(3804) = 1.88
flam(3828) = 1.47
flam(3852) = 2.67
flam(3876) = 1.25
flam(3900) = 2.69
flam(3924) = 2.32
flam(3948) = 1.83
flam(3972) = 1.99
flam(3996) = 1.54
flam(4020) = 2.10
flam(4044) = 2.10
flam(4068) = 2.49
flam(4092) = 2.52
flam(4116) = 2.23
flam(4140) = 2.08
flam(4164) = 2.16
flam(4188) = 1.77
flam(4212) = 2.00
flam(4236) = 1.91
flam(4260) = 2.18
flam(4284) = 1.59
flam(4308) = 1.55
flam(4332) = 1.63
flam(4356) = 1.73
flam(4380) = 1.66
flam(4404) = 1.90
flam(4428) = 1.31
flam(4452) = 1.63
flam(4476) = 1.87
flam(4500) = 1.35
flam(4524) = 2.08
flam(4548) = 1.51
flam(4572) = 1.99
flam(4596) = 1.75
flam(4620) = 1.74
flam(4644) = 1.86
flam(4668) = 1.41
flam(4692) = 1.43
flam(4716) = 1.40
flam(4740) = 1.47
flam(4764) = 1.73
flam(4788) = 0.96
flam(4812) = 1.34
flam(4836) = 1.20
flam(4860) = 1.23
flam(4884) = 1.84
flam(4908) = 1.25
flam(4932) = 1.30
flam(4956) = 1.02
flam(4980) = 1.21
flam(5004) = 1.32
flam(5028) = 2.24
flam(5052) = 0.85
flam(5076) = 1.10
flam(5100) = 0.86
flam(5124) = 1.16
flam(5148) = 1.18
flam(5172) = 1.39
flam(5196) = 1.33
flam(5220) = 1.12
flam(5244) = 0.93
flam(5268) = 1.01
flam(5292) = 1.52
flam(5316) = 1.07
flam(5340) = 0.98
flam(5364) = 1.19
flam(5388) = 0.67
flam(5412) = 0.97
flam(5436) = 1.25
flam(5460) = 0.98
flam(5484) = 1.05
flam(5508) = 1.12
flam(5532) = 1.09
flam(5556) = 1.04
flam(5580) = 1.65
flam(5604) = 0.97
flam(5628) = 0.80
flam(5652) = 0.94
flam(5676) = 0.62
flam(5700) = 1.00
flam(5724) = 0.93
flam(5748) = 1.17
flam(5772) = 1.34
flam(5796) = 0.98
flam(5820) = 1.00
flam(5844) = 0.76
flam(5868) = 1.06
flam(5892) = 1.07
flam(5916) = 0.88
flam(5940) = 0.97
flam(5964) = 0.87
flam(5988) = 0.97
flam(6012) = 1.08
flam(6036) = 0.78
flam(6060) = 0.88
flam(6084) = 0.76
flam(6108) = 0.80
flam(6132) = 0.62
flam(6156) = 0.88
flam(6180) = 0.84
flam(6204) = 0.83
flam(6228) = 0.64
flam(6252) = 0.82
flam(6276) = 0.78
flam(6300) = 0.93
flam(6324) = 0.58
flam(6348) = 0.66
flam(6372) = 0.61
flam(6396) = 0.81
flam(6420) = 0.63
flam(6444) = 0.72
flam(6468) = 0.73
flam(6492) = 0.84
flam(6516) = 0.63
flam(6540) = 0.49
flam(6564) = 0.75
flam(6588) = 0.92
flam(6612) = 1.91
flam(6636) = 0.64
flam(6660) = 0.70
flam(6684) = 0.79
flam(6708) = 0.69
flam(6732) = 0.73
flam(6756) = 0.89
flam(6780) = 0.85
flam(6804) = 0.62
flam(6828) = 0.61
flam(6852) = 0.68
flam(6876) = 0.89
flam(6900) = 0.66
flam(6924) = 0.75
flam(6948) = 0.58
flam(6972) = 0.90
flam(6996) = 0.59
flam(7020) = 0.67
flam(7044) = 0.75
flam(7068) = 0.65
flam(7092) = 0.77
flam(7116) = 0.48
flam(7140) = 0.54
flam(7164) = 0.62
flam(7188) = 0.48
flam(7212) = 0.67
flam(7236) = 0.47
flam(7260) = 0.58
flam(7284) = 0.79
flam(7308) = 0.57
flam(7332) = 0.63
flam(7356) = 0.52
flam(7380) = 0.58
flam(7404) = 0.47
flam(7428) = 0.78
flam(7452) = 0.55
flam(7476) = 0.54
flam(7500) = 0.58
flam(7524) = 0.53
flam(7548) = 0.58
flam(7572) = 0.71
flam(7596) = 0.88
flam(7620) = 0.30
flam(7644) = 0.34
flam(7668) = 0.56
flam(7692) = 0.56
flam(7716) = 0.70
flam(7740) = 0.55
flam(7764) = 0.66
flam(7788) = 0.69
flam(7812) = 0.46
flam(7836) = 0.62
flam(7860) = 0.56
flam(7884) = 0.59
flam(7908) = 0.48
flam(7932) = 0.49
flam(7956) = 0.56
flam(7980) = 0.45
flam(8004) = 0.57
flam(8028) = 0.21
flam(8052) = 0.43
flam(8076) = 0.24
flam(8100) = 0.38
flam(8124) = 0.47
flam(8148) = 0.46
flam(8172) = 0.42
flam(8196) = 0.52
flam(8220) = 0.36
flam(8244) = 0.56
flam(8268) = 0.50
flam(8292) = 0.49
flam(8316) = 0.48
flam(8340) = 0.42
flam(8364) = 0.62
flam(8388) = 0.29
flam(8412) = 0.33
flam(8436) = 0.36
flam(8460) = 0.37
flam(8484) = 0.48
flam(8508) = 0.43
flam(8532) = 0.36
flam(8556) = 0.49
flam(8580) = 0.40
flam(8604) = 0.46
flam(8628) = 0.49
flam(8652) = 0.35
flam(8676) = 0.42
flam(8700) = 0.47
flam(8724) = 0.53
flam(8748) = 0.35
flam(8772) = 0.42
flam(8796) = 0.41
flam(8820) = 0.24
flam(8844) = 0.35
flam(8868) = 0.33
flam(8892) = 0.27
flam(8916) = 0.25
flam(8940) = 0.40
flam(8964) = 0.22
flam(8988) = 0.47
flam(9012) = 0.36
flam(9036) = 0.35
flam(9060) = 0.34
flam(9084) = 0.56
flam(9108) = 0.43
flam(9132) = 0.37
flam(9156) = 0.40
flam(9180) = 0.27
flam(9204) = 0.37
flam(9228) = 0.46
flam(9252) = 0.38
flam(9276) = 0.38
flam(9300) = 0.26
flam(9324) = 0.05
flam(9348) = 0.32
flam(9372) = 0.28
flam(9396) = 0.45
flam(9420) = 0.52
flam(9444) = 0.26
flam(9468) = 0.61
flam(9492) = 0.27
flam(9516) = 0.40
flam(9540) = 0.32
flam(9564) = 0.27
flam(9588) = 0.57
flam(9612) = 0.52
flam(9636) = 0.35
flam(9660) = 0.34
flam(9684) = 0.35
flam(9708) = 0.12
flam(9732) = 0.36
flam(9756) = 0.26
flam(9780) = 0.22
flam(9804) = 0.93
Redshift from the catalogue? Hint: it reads 0.005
